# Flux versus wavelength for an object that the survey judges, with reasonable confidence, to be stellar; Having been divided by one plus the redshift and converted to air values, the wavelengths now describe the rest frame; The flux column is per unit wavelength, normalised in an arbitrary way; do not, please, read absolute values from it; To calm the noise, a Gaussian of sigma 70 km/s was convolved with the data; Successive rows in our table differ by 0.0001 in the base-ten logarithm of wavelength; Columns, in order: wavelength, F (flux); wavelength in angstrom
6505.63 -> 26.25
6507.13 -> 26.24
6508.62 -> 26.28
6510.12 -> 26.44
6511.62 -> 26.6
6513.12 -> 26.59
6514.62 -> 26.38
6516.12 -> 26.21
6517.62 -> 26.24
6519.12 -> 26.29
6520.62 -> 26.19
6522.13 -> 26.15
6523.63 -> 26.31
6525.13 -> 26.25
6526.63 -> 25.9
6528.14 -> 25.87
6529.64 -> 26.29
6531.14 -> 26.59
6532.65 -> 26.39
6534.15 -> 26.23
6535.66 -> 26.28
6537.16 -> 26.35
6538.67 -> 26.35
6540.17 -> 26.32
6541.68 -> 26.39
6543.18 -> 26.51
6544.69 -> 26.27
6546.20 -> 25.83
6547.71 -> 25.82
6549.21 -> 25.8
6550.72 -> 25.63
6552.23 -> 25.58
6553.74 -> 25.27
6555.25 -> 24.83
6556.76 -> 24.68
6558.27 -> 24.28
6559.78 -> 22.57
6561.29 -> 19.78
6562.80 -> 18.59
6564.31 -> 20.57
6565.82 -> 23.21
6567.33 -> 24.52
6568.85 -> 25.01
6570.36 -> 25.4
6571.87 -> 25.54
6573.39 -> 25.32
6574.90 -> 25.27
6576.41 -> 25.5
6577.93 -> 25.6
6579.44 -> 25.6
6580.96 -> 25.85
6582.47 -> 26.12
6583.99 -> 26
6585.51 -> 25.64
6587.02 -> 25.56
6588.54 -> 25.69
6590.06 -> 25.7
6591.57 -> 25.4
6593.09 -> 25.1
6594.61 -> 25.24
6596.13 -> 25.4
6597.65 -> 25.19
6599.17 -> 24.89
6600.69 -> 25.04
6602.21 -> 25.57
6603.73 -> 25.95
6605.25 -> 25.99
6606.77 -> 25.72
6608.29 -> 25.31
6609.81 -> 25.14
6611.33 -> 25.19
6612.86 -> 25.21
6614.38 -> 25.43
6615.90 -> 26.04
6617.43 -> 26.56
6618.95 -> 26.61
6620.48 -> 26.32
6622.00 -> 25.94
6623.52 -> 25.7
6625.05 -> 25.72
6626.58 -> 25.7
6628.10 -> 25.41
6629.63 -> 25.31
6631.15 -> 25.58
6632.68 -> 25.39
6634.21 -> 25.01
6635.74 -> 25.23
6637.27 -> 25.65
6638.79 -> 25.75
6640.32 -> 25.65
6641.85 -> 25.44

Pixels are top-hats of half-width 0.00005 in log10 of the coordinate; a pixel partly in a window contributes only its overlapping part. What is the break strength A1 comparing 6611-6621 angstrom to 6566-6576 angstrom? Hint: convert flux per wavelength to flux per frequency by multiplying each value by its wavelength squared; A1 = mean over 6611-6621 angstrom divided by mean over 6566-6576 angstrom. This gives 1.0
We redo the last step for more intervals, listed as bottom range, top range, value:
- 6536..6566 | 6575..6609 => 1.05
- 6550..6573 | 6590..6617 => 1.09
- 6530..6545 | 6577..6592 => 0.99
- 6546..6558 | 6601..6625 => 1.03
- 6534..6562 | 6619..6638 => 1.04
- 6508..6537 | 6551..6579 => 0.93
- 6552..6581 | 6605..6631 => 1.08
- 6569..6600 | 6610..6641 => 1.02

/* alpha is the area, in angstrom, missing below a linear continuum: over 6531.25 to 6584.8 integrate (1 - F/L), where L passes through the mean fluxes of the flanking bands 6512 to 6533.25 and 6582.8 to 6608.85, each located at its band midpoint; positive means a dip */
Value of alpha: 1.8 angstrom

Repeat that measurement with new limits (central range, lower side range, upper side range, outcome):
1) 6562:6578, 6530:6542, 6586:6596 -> 1.1 angstrom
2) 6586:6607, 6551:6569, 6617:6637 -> -0.7 angstrom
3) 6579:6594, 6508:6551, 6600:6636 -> 0.1 angstrom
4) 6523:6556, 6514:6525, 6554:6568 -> -2.1 angstrom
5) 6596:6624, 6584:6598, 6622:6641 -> -0.2 angstrom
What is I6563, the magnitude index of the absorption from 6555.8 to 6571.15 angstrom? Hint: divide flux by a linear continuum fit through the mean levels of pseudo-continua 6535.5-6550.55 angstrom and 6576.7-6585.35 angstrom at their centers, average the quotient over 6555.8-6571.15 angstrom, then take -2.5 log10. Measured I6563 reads 0.14 mag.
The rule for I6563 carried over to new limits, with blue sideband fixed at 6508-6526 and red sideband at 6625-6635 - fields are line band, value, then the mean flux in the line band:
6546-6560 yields 0.04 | 25.1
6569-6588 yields 0.01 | 25.6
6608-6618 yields 0.00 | 25.5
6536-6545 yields -0.01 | 26.4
